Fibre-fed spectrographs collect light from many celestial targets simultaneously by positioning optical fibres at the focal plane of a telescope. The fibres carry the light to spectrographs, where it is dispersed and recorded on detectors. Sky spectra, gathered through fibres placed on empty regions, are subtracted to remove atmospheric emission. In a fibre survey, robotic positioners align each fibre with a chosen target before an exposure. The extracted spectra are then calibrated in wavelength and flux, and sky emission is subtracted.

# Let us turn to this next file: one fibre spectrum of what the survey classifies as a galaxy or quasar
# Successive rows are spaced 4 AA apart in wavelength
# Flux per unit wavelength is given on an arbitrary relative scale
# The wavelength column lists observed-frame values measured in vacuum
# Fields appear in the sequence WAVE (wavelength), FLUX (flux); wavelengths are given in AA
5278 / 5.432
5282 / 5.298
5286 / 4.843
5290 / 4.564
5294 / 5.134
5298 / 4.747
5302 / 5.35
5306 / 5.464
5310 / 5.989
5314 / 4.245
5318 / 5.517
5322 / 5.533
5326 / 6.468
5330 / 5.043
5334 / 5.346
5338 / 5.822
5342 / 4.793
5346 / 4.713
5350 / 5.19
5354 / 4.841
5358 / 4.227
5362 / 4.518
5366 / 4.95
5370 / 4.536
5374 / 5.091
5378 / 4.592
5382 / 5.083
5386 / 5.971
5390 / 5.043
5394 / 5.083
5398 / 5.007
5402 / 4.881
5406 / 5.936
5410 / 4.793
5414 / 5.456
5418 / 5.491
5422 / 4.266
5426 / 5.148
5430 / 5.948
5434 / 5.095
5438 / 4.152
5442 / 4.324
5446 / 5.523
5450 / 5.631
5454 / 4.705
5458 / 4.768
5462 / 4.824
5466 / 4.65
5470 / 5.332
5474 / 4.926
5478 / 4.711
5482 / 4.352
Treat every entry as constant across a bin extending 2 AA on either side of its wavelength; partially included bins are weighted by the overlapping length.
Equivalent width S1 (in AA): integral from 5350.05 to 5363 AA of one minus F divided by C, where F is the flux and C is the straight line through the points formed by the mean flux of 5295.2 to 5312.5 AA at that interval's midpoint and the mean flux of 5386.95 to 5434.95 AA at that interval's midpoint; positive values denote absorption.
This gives 1.6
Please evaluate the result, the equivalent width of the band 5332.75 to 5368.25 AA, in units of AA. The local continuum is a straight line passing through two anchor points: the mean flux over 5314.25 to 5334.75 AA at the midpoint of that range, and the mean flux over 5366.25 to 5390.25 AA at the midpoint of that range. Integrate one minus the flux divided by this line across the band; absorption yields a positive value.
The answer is 2.4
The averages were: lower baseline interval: 5.48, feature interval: 4.92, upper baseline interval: 5.05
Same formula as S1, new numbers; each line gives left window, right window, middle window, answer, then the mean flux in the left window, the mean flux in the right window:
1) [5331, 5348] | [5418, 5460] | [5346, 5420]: 0.7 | 5.16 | 4.98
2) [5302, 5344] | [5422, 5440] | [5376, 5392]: 0.0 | 5.42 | 4.99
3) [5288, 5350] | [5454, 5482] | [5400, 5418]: -1.1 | 5.25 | 4.82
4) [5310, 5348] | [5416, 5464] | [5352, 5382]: 2.9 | 5.31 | 4.99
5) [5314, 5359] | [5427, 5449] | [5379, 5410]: -0.7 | 5.21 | 5.04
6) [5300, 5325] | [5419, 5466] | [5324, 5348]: -0.2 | 5.39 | 4.94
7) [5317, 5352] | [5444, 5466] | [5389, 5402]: 0.5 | 5.38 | 5.05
